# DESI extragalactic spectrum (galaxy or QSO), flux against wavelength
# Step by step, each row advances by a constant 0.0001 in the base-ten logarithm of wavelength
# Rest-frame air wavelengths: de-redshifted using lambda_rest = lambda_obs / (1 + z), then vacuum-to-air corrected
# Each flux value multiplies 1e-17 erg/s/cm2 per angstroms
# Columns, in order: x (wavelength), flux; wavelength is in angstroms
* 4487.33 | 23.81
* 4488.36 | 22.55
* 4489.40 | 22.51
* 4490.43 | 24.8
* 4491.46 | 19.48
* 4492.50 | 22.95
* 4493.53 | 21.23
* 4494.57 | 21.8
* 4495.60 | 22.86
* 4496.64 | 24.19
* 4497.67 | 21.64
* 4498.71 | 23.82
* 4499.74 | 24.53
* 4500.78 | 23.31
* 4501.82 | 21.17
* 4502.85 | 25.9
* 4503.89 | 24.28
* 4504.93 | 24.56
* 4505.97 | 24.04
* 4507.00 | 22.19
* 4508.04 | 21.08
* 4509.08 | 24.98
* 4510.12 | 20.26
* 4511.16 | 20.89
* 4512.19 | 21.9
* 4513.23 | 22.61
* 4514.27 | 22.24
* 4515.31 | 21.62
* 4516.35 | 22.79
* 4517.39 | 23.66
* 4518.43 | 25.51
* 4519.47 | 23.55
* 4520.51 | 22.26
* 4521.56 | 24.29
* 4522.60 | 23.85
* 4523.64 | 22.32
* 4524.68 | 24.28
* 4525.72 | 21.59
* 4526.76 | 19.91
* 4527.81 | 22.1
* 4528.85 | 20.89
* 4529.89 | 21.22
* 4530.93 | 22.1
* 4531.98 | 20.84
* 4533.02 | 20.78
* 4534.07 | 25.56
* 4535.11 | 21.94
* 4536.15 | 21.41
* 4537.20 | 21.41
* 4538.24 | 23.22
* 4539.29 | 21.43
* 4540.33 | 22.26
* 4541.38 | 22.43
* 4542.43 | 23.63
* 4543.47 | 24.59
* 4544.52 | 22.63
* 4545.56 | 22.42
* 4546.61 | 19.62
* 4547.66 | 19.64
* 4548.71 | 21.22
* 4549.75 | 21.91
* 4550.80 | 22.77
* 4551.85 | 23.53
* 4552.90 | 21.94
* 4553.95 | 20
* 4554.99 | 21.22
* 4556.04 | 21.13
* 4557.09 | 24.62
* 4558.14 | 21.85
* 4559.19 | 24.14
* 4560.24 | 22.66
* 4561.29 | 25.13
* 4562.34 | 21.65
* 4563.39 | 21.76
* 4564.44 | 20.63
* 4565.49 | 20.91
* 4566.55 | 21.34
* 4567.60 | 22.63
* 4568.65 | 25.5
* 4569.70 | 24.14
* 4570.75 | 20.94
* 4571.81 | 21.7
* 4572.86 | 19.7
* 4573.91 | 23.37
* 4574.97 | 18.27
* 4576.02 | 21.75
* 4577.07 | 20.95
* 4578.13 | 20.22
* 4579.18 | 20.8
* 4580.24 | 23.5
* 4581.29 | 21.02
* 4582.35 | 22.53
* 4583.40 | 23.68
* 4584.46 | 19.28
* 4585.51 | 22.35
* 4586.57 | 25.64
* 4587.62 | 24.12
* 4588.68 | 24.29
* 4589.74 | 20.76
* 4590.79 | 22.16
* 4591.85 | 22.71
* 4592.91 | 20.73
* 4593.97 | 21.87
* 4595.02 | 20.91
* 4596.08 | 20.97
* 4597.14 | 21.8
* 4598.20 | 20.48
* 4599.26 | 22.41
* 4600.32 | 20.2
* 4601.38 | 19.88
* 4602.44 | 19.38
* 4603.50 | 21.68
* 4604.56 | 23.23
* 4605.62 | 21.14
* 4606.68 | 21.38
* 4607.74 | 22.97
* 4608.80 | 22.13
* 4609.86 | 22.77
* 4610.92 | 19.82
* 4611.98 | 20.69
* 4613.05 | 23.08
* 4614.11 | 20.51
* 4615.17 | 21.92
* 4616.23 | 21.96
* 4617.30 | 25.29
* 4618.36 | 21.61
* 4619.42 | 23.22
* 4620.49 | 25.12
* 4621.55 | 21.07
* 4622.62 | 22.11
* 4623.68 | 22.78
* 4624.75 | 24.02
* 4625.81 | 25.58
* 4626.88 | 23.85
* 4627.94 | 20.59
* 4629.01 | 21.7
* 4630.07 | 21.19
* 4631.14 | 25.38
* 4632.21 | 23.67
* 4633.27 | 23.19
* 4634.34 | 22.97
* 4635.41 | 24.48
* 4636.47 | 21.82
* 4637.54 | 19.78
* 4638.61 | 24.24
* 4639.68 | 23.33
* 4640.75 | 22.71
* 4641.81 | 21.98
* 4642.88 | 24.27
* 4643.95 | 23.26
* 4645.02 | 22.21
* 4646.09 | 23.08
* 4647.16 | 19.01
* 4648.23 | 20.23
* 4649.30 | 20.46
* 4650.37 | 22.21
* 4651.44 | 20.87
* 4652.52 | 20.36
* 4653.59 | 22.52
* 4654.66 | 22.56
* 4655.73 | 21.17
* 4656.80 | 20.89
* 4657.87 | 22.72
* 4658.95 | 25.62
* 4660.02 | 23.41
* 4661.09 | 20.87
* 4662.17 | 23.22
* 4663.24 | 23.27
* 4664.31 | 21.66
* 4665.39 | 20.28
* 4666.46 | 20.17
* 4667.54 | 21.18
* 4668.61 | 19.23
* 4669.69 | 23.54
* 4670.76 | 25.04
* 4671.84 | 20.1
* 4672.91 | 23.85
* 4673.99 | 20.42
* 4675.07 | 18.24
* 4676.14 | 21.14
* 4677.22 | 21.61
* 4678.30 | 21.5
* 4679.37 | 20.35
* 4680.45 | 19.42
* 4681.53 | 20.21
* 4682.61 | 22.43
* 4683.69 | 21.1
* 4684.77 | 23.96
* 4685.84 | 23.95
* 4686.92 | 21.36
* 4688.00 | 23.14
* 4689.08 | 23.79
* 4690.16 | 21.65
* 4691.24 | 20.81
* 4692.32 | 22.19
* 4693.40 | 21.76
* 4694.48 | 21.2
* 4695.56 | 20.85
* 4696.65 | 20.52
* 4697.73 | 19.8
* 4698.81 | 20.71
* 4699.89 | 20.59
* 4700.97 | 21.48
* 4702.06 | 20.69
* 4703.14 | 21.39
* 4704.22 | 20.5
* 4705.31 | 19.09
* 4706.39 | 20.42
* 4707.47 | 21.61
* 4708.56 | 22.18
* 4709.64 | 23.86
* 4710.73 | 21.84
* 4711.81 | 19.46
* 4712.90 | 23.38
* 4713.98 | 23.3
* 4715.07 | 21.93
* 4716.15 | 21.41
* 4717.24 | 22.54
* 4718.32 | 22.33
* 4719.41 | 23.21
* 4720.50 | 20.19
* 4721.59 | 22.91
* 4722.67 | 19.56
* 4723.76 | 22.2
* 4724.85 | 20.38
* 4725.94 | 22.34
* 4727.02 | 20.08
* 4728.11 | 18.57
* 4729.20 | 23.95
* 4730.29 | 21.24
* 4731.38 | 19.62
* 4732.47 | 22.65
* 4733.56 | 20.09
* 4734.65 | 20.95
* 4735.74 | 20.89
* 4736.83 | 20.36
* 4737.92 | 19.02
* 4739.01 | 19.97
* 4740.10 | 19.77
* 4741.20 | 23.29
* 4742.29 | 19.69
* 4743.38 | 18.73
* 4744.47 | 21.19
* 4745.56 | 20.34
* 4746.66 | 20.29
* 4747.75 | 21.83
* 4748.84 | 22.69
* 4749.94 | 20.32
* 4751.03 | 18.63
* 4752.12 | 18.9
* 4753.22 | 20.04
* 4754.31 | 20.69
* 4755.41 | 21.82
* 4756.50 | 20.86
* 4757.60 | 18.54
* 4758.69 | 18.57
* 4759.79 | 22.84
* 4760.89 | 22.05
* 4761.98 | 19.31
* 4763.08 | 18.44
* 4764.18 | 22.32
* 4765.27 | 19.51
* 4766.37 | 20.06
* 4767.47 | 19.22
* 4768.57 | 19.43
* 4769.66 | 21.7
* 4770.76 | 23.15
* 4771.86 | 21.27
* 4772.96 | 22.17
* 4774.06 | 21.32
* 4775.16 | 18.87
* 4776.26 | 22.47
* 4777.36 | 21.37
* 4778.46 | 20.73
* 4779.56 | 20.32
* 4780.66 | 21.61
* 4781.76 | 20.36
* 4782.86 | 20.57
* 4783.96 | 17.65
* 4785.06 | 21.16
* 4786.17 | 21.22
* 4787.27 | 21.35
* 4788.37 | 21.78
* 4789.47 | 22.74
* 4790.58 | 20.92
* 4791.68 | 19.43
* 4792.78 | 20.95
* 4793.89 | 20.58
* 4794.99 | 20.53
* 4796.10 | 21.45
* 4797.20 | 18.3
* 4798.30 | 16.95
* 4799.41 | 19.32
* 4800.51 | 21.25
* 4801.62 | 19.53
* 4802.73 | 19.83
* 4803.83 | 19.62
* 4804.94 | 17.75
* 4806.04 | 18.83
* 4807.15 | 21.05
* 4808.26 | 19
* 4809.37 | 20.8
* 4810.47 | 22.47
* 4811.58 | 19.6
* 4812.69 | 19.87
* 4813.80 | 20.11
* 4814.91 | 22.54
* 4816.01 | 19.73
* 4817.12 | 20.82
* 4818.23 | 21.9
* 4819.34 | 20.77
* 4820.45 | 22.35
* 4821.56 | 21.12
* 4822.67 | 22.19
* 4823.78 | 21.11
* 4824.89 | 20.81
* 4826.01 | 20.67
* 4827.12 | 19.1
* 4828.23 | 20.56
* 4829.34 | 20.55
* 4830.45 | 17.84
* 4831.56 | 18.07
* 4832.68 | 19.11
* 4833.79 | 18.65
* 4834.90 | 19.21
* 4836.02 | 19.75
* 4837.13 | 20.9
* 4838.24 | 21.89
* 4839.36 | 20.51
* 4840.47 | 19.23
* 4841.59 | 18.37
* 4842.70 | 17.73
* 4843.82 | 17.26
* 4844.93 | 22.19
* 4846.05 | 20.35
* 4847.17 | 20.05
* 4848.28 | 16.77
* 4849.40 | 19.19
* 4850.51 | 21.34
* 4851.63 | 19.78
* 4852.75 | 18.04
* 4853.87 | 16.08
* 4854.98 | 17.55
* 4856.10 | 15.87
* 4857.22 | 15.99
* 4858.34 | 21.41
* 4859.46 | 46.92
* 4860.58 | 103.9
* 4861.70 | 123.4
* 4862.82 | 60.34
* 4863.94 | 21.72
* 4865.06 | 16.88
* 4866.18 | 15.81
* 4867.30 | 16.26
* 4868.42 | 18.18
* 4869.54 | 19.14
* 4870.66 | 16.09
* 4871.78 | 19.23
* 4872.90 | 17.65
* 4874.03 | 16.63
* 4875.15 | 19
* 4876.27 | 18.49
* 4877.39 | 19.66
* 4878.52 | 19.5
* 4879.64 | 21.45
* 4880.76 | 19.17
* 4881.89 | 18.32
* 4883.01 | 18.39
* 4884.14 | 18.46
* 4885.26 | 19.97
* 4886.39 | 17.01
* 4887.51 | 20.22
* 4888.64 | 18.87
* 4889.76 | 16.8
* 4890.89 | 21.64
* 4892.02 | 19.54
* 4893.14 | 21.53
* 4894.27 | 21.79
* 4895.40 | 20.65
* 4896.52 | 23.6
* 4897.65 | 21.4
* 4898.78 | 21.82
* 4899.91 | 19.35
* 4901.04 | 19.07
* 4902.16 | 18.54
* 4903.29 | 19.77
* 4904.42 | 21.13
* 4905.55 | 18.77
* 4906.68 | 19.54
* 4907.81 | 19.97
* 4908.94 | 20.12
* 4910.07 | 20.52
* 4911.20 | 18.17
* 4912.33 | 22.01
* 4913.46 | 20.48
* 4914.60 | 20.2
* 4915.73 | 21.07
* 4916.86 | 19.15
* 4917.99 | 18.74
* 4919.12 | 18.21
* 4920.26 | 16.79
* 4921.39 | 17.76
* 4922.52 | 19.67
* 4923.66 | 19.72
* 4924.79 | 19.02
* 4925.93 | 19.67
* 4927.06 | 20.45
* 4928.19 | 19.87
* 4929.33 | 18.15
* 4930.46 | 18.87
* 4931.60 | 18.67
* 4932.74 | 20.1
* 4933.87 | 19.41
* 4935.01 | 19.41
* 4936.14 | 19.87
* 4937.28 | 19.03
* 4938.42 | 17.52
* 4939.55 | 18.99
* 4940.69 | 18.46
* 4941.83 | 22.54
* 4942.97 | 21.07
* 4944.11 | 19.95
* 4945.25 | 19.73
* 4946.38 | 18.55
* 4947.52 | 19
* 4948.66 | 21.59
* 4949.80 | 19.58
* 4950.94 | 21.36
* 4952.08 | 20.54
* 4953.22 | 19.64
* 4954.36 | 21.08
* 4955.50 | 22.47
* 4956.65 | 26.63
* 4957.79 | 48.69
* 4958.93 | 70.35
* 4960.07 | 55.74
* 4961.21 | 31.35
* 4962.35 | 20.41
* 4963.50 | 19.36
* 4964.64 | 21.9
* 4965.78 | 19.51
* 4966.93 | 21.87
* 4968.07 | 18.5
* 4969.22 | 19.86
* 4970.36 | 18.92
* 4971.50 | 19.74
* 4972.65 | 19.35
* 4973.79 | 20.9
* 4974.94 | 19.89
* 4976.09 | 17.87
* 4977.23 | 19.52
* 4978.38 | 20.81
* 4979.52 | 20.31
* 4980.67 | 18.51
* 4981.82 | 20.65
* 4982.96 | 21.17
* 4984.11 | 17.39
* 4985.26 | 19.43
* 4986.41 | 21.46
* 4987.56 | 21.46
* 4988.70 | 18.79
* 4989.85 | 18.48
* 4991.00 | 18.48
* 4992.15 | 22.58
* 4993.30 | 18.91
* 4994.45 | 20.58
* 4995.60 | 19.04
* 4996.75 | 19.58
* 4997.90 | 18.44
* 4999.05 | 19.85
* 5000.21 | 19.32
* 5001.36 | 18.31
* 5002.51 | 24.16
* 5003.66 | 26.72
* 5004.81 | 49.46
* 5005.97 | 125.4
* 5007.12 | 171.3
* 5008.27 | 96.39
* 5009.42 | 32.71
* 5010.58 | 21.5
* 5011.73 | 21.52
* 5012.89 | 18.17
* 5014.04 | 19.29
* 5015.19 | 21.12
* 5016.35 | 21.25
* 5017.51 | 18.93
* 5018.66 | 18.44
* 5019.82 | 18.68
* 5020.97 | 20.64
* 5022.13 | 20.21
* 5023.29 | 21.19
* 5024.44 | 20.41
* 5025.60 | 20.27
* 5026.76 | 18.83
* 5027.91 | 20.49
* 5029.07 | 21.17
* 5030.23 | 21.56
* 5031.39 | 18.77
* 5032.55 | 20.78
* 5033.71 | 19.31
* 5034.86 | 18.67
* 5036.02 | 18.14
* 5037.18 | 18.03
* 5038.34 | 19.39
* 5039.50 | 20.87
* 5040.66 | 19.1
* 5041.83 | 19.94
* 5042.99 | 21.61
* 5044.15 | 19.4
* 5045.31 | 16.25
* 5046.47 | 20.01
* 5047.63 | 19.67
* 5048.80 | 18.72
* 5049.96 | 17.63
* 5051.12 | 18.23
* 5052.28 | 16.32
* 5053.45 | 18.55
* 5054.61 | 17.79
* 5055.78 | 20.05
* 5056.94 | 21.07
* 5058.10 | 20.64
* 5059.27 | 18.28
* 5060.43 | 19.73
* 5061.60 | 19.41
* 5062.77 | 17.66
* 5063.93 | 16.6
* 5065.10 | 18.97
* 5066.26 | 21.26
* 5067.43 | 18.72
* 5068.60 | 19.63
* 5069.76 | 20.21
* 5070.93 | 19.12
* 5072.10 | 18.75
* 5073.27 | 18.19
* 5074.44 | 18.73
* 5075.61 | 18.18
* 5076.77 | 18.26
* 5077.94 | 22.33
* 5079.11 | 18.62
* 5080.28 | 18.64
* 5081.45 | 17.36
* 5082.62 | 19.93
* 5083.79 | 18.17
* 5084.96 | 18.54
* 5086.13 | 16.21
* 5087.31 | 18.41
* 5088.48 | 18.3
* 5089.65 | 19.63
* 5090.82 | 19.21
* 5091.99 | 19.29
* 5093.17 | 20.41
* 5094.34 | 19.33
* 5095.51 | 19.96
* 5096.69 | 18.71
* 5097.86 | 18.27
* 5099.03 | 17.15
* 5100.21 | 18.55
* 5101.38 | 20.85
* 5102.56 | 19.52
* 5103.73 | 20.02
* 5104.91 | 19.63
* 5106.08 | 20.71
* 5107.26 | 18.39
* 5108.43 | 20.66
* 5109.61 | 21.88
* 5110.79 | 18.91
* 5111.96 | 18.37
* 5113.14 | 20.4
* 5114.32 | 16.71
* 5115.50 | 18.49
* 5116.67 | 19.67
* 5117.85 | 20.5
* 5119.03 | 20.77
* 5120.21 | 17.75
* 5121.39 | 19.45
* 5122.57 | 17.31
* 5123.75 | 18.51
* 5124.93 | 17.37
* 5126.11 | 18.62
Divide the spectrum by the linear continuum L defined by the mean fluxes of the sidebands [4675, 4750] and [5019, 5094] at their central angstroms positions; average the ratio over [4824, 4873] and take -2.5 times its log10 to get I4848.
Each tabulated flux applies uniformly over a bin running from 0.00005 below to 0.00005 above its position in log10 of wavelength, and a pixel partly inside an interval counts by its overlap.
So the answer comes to -0.21 mag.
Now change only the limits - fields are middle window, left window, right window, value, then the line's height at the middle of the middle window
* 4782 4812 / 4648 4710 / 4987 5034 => 0.20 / 24.3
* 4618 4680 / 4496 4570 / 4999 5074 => 0.05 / 23.2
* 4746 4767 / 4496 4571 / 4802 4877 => 0.13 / 23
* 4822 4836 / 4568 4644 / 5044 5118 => 0.05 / 20.7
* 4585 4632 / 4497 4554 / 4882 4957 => -0.01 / 21.9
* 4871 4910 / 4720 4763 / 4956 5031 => 0.26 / 24.9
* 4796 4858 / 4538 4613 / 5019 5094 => 0.05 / 20.5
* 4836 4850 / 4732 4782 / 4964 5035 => 0.16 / 22.6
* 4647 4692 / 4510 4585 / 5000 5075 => 0.06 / 22.9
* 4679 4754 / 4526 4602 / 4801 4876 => 0.07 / 22.7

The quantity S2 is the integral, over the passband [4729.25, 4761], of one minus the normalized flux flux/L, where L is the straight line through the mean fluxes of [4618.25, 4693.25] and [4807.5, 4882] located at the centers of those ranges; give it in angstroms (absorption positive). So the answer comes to 2.94 angstroms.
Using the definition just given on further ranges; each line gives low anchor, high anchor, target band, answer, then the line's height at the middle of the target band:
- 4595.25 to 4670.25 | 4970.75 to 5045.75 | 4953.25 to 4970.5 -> -2.60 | 25.3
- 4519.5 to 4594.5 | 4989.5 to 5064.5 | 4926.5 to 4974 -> 3.47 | 24.9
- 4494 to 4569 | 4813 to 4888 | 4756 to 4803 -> 5.04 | 23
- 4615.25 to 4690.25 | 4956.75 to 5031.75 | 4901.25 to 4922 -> 5.46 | 26.5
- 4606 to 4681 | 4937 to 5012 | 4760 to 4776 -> 2.36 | 24.3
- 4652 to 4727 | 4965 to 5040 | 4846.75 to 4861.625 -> -4.08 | 23.8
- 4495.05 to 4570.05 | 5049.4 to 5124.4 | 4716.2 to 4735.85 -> -0.02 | 21.3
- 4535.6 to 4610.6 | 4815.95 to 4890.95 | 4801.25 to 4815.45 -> 1.72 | 22.9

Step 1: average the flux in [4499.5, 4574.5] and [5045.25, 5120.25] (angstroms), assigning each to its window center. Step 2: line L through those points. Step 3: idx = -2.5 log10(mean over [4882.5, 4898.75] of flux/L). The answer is 0.01 mag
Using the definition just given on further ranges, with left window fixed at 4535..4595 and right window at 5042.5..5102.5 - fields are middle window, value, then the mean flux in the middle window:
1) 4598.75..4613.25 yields 0.02 mag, 21.4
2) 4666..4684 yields 0.01 mag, 21.1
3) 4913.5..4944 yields 0.03 mag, 19.3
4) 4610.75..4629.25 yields -0.04 mag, 22.6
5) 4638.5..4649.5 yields -0.03 mag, 22.2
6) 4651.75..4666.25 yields -0.03 mag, 22.1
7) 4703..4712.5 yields 0.00 mag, 21.2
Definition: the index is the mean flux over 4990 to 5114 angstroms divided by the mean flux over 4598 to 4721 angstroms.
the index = 1.0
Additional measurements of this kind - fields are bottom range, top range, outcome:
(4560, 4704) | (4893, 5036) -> 1.10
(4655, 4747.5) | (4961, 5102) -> 1.06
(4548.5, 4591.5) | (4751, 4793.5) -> 0.93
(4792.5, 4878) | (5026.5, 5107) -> 0.84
